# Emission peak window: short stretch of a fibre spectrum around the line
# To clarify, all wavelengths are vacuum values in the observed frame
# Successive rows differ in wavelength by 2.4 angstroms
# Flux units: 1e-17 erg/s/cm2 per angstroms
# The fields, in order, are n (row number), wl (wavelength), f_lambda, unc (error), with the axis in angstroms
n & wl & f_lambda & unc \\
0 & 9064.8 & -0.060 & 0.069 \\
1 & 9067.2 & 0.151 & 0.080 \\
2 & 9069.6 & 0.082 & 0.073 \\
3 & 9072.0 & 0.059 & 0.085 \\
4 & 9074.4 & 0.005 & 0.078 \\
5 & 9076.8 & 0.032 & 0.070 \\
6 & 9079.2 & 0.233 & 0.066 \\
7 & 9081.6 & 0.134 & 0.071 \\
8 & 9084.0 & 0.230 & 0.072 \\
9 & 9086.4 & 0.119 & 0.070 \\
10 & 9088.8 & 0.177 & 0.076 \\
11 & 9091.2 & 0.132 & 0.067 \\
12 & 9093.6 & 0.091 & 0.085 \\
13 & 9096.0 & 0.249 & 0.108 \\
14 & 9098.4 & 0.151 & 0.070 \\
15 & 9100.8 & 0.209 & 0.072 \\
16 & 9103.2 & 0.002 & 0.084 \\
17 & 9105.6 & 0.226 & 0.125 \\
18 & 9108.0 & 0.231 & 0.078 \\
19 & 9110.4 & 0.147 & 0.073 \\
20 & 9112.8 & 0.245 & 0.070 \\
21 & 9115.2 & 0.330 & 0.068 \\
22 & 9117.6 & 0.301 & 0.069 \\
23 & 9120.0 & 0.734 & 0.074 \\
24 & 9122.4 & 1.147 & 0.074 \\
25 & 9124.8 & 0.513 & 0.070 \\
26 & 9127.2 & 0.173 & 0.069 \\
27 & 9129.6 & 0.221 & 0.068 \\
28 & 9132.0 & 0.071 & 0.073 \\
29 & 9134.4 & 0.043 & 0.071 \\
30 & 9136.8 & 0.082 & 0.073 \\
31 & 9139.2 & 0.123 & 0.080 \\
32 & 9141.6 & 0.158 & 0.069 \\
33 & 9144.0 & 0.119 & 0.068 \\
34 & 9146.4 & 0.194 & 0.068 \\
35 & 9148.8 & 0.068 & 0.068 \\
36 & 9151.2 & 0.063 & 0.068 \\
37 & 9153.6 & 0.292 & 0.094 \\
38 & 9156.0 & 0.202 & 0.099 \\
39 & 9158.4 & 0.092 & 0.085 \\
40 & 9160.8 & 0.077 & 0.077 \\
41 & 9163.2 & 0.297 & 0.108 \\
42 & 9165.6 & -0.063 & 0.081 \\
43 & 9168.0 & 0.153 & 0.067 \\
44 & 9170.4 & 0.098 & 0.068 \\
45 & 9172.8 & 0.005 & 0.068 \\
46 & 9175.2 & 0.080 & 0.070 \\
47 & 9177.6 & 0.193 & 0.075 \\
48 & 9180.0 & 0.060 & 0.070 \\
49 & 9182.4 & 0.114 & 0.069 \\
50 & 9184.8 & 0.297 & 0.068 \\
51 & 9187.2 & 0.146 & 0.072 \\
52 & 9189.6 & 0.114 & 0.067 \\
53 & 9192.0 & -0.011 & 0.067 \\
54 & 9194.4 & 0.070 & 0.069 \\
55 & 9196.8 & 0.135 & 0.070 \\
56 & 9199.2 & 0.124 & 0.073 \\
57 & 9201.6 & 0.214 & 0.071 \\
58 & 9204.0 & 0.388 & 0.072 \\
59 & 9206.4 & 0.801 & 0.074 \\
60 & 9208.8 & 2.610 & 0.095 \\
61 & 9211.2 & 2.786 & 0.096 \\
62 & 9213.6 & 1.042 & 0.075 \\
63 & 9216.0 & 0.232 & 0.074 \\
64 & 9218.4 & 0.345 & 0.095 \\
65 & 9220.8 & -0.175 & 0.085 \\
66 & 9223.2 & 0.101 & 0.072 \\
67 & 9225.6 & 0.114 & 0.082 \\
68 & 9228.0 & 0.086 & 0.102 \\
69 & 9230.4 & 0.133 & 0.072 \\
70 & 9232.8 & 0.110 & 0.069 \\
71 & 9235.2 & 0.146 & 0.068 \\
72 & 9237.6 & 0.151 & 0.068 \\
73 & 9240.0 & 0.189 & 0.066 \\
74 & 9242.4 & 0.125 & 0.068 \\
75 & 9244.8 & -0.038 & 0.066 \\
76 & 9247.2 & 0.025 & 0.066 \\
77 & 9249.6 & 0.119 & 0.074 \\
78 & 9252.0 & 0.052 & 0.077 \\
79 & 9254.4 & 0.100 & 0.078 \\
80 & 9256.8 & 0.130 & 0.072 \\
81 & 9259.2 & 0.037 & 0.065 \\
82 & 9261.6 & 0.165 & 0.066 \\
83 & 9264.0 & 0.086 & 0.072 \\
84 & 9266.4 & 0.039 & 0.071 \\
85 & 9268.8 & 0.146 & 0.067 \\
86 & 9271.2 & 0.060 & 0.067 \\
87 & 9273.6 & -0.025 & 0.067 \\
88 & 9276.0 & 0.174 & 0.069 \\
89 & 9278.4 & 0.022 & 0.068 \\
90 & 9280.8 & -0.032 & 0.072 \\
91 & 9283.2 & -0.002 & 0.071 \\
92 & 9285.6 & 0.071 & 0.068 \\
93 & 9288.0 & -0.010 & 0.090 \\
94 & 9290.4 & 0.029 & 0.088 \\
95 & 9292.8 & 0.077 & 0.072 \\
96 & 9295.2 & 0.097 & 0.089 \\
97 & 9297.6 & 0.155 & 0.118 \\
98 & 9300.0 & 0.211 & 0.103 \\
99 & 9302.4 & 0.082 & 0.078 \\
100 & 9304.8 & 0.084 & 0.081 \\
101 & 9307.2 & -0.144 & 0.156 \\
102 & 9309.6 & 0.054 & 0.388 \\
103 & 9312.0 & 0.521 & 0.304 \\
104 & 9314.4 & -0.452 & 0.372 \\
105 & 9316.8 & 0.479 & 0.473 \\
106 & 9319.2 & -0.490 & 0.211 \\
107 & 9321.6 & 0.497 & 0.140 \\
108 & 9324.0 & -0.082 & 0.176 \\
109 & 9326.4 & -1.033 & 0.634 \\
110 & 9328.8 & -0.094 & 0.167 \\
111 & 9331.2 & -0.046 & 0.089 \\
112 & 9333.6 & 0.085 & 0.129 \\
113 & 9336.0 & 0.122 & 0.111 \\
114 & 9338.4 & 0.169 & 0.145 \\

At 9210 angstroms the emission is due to [O III]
